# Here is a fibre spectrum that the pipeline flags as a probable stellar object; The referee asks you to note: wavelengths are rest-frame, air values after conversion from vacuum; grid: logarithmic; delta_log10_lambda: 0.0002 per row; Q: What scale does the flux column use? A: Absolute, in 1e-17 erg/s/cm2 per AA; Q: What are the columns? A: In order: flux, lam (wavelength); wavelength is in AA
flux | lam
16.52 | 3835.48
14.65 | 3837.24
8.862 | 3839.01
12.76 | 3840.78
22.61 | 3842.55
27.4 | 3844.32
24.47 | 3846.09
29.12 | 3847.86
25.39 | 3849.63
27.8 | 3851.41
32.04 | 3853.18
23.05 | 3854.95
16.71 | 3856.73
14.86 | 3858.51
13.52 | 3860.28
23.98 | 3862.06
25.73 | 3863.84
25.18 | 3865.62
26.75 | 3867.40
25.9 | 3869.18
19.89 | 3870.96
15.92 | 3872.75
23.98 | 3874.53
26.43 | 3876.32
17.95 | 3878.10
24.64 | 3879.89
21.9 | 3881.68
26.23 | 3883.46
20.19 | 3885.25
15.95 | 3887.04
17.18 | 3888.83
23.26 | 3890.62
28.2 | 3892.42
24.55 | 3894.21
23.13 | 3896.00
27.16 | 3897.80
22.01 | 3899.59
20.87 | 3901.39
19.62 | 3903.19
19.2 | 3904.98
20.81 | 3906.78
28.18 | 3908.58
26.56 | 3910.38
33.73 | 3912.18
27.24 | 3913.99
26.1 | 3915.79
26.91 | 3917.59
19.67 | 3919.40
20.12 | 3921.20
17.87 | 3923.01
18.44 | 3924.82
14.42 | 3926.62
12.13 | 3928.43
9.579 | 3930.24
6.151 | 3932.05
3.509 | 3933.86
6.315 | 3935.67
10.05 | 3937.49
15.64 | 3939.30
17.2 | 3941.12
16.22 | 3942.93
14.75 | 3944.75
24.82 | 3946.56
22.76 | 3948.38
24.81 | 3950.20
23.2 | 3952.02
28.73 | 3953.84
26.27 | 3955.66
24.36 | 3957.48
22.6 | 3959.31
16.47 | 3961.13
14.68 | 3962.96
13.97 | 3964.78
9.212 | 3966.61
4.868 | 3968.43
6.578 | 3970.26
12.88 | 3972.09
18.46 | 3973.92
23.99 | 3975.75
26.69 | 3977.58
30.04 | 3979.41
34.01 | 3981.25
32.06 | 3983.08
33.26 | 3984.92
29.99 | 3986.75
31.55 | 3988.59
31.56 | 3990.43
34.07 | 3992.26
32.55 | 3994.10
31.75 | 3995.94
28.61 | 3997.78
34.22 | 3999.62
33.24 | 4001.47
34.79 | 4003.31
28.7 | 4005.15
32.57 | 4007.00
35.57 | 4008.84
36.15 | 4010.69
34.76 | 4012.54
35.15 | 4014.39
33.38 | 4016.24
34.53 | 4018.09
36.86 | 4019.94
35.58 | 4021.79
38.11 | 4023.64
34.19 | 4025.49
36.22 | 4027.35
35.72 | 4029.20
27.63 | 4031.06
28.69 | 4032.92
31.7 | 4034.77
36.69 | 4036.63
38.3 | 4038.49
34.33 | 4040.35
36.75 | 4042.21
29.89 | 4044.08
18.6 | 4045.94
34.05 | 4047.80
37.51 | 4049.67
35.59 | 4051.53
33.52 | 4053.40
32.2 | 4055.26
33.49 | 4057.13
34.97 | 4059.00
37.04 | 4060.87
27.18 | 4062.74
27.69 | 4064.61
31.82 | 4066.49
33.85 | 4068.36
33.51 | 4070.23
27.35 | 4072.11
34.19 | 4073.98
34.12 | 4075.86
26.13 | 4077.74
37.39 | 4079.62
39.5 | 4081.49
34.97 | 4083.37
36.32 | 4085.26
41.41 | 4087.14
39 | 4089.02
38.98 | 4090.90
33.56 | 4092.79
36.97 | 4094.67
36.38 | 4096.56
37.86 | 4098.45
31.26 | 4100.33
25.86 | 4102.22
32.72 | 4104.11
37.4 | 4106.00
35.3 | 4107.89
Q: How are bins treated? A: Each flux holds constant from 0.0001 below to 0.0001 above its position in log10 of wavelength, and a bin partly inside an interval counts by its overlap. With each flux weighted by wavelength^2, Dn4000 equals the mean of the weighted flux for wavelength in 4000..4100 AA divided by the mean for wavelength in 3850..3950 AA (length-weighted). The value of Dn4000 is 1.8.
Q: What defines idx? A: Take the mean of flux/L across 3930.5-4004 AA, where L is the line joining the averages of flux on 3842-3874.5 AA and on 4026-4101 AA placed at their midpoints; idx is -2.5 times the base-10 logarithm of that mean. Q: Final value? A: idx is 0.31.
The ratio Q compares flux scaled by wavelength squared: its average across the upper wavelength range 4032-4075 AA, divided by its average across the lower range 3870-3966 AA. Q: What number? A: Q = 1.73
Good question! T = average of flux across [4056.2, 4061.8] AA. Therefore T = 35.2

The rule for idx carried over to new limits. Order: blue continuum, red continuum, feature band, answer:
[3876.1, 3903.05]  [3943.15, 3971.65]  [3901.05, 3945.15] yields 0.15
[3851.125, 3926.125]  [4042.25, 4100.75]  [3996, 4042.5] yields -0.11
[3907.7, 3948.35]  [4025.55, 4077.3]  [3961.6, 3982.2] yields 0.30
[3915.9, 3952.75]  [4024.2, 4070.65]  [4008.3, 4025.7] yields -0.24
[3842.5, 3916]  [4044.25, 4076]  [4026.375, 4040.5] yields -0.10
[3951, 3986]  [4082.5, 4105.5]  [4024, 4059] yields -0.13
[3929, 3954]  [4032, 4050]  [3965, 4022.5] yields -0.16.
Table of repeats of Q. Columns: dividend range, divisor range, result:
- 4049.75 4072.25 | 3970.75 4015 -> 1.11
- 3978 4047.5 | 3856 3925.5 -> 1.56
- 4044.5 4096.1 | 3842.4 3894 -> 1.63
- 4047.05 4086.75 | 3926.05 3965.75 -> 2.12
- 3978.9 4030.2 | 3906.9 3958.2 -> 1.79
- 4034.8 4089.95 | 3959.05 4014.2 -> 1.32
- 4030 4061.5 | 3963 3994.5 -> 1.45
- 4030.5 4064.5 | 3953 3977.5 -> 1.95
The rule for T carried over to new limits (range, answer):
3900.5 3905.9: 19.9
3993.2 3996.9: 32.1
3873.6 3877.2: 25.1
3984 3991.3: 31.6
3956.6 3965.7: 18.4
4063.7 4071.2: 31.7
